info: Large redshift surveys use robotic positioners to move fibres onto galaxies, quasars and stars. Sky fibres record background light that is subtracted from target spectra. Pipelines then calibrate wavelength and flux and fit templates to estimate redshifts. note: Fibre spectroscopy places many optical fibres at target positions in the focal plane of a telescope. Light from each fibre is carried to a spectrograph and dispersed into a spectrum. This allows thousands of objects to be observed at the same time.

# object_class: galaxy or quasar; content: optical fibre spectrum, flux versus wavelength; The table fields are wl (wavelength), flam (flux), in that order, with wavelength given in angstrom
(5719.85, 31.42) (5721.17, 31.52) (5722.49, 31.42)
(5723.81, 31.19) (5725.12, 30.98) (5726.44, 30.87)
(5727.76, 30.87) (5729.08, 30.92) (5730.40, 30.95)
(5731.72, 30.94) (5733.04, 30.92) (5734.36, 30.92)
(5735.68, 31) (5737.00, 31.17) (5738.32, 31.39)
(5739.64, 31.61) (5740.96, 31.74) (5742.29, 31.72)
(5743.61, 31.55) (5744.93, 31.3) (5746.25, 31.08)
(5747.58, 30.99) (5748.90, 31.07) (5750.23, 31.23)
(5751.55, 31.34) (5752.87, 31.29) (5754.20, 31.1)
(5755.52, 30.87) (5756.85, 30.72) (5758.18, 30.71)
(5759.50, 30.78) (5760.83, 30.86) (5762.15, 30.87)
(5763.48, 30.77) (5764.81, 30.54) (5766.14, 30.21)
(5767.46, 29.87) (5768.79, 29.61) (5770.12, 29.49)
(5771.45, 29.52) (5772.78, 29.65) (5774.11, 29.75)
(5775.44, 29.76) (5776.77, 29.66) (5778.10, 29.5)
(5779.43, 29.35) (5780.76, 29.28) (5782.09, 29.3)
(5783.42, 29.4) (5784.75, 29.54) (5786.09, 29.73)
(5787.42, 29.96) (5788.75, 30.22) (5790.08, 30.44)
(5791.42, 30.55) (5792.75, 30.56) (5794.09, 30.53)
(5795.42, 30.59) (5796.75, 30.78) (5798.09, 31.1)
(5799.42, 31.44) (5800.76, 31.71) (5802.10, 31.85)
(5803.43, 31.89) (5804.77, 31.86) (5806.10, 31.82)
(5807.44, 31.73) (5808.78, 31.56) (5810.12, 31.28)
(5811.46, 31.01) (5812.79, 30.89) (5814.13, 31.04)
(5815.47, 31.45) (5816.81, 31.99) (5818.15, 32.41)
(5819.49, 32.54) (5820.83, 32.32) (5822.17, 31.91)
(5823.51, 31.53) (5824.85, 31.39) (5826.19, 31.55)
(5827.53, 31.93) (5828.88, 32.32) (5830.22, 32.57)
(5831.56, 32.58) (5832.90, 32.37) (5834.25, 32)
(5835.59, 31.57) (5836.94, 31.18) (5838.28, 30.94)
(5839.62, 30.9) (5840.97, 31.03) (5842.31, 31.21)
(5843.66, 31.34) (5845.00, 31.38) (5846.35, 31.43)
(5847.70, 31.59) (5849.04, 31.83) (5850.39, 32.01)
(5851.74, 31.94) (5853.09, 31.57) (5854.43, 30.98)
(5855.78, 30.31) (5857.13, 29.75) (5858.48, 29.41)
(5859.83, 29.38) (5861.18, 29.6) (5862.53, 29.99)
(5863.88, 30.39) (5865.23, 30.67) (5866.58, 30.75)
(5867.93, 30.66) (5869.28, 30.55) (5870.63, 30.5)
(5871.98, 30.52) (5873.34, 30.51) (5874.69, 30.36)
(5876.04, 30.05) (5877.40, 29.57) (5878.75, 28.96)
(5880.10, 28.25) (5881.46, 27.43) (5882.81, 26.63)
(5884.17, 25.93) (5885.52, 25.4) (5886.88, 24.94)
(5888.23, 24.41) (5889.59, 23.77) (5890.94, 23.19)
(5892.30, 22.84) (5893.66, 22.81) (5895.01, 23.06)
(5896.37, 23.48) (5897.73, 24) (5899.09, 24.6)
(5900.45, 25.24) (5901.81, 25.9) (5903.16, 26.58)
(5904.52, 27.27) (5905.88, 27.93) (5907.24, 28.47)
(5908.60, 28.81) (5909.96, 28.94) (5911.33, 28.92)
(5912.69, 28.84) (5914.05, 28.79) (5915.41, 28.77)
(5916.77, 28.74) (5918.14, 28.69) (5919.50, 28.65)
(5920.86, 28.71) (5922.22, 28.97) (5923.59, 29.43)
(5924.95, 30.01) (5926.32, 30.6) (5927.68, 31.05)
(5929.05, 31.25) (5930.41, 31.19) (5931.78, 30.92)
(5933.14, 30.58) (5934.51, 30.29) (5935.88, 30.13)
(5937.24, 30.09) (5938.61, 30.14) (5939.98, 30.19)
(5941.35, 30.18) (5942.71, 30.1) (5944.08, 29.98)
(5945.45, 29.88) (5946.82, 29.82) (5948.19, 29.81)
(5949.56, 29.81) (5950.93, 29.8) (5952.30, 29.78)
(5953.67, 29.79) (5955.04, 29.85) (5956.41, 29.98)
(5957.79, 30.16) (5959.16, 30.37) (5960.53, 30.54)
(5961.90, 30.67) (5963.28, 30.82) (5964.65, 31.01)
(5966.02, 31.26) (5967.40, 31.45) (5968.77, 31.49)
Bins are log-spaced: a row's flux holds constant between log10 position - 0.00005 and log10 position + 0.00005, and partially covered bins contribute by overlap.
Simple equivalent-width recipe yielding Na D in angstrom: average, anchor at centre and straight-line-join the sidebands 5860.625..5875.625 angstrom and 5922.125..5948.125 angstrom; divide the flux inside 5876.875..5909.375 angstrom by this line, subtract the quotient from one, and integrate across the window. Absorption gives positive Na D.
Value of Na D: 4.9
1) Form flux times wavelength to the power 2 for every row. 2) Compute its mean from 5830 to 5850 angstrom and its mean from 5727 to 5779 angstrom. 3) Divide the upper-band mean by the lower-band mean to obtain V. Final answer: 1.06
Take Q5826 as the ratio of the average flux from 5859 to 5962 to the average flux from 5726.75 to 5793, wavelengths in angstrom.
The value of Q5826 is 0.9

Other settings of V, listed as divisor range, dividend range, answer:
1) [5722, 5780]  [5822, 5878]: 1.05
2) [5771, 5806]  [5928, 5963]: 1.05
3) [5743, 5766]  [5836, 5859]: 1.04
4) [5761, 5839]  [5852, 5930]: 0.94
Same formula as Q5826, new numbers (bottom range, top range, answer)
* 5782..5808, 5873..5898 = 0.85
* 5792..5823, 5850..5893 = 0.91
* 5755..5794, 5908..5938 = 0.99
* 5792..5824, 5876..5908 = 0.82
